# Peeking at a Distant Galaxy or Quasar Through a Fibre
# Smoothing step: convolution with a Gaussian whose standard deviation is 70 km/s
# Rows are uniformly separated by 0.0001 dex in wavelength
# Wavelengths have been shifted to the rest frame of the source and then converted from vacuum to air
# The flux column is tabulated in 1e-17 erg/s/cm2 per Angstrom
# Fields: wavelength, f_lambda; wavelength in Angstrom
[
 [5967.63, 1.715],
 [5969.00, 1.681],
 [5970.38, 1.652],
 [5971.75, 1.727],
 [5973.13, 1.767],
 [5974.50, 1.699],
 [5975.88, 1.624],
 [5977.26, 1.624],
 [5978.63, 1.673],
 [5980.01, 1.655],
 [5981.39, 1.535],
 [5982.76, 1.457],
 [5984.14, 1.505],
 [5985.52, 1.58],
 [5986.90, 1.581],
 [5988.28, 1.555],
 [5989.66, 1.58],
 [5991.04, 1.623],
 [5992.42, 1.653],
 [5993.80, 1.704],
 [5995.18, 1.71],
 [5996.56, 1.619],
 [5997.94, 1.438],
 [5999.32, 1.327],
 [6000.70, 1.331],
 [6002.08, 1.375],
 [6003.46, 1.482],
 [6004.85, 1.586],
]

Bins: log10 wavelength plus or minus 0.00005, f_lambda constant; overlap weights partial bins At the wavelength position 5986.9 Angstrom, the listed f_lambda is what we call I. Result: 1.581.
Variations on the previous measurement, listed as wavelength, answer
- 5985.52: 1.58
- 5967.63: 1.715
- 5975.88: 1.624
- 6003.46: 1.482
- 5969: 1.681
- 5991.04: 1.623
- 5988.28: 1.555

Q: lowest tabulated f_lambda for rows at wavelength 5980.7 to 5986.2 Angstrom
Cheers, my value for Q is 1.457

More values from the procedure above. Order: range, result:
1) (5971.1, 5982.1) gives 1.535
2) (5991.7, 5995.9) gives 1.653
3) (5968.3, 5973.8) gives 1.652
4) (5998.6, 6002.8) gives 1.327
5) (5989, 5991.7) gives 1.58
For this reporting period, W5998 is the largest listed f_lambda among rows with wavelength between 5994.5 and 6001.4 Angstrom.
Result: 1.71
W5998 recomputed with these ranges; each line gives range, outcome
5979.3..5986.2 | 1.655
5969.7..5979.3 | 1.767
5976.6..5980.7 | 1.673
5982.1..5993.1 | 1.653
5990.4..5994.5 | 1.704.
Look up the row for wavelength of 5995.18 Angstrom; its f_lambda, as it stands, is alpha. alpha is 1.71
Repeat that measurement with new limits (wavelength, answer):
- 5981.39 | 1.535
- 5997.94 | 1.438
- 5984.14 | 1.505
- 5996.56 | 1.619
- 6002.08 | 1.375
